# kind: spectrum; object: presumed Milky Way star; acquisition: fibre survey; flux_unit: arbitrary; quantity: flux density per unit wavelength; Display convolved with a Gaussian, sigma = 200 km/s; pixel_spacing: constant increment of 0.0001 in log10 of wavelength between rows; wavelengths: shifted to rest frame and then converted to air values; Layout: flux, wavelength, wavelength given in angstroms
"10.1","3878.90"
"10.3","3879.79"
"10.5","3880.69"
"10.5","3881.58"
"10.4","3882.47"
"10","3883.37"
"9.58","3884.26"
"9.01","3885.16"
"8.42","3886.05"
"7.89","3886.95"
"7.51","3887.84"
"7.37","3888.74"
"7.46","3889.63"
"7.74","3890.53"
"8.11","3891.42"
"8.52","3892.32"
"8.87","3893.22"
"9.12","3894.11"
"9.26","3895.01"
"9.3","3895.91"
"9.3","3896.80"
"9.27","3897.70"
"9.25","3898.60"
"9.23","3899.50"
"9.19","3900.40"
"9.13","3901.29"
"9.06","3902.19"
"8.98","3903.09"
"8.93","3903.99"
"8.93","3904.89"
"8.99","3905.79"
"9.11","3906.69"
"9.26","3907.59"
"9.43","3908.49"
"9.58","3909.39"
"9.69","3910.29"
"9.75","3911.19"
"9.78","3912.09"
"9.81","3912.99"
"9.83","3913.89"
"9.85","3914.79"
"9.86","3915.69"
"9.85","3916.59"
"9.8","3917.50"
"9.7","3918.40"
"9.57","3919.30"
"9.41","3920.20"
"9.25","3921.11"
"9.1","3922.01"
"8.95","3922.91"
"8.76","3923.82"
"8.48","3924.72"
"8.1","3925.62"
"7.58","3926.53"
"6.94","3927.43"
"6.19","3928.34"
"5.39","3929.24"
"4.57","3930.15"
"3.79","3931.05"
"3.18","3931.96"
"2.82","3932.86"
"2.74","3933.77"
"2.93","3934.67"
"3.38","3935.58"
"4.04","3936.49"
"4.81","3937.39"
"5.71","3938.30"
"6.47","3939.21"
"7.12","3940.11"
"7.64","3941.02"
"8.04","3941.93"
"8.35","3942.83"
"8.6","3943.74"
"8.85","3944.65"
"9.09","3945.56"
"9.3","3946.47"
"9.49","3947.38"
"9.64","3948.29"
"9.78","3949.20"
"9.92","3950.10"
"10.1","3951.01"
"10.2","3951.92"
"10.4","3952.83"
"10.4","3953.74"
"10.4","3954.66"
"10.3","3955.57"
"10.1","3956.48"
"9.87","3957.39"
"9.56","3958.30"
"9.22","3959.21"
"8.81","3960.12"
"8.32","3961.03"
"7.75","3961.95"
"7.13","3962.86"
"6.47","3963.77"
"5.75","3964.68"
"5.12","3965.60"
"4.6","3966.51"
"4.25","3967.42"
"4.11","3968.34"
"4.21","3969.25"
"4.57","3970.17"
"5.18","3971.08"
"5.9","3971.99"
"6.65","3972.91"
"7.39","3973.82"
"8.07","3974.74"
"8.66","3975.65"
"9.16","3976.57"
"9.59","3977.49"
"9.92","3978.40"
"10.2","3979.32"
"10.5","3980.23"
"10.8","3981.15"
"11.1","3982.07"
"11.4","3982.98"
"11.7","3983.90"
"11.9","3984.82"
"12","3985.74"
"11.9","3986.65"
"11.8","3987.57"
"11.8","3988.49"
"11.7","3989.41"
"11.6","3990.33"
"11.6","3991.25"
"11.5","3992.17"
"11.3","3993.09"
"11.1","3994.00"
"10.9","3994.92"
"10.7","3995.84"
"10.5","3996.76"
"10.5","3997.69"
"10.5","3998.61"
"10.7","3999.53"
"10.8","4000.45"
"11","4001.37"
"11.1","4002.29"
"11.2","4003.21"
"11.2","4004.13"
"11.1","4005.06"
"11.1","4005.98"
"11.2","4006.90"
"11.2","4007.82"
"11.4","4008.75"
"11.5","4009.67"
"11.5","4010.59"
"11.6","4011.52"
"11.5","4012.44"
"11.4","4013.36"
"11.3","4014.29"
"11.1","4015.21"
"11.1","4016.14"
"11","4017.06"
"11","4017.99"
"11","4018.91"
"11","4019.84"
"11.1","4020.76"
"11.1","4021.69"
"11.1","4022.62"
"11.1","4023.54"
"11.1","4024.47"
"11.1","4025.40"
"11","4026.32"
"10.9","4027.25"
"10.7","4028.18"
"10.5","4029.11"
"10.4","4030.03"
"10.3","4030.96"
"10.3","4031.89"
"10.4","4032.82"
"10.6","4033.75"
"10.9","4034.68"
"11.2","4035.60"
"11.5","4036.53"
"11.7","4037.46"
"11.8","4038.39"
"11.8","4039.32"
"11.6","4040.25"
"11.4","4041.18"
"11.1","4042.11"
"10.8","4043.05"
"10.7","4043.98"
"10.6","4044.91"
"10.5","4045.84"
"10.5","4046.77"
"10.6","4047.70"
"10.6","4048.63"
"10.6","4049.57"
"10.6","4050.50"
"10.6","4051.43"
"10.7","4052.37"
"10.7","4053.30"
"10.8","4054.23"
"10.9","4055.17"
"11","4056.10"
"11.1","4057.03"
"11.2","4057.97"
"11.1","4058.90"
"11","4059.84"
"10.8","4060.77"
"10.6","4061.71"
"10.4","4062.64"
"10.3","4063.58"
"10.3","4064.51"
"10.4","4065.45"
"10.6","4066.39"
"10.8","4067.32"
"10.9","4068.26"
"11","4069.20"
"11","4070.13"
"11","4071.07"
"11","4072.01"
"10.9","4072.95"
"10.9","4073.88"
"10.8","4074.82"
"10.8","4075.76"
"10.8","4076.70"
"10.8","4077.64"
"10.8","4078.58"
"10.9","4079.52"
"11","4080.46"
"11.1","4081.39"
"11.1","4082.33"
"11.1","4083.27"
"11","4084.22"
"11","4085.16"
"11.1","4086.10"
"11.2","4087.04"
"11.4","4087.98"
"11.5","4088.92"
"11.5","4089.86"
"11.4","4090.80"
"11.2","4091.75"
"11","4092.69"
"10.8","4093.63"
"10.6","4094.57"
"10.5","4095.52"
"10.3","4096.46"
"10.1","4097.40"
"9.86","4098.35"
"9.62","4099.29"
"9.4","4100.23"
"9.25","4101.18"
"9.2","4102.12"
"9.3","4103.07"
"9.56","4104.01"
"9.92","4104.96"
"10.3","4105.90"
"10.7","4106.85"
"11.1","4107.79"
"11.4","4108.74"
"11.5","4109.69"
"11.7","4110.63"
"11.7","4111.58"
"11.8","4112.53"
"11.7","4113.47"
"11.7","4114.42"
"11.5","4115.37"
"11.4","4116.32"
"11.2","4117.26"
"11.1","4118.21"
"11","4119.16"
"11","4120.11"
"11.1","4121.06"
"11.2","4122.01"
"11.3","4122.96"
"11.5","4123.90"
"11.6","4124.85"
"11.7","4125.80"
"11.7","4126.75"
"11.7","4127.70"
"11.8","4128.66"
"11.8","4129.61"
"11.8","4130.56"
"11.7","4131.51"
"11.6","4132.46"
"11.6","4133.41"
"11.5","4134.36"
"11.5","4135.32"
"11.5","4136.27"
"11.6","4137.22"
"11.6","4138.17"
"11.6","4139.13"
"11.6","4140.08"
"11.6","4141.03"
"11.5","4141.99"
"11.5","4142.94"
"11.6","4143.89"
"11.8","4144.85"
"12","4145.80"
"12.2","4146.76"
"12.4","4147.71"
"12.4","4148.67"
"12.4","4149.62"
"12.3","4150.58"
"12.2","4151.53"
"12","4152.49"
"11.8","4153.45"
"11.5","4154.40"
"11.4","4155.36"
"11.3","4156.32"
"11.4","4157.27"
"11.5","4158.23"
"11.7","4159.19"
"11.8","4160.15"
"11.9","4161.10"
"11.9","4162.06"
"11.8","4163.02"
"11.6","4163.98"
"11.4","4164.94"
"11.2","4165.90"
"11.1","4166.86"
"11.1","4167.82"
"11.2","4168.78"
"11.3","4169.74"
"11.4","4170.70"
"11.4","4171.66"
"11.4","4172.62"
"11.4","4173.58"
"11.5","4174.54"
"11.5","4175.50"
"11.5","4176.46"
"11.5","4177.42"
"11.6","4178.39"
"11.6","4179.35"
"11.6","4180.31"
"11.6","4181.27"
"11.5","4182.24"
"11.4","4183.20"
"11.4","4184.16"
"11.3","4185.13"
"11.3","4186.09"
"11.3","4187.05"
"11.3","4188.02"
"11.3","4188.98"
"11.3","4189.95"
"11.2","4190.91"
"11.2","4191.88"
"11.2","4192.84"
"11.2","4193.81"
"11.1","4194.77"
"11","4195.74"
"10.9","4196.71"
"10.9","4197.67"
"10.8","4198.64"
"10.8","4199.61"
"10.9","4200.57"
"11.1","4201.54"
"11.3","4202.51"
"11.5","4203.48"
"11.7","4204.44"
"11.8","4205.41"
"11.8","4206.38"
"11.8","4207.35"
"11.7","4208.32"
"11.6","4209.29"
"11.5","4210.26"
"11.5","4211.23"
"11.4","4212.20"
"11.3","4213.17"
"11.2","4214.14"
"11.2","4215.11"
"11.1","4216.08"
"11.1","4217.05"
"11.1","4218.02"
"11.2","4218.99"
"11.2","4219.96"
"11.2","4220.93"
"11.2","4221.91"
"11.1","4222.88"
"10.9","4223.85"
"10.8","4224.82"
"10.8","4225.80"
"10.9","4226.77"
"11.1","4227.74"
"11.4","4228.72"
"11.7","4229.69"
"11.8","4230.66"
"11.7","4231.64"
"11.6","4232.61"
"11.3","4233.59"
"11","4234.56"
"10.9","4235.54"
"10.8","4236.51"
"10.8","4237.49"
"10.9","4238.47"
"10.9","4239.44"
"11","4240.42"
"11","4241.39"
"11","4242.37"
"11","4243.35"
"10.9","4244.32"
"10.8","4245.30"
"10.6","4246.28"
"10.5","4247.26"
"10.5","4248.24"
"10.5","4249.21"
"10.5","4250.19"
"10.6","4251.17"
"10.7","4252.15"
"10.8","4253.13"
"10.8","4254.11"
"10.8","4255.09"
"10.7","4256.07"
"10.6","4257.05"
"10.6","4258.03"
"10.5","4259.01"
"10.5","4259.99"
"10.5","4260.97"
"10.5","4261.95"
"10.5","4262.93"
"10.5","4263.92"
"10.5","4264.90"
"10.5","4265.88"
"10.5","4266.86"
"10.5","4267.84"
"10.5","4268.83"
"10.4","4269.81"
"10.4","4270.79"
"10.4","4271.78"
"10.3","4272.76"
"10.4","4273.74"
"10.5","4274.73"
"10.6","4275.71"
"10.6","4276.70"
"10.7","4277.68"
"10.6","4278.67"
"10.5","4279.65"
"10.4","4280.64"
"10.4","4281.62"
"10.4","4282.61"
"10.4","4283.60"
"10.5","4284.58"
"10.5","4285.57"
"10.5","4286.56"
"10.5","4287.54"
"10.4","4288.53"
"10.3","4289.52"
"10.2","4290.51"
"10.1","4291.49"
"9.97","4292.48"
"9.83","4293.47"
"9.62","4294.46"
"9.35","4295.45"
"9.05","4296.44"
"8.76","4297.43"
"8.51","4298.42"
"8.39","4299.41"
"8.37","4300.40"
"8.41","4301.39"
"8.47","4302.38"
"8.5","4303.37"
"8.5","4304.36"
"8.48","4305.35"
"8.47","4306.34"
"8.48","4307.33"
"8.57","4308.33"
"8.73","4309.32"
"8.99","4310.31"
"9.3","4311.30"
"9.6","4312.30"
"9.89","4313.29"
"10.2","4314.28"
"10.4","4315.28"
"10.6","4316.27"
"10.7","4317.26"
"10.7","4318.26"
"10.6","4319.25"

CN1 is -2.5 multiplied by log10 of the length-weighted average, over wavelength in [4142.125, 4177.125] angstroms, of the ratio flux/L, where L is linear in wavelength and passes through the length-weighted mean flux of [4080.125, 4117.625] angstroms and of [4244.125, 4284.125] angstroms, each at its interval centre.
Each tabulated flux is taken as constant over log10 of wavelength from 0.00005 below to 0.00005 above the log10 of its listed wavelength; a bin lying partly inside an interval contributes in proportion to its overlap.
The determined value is -0.09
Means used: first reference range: 10.8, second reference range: 10.5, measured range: 11.7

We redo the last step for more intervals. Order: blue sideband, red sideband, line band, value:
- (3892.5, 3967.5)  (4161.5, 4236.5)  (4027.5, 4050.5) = -0.15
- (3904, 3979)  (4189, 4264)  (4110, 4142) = -0.16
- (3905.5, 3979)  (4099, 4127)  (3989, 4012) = -0.25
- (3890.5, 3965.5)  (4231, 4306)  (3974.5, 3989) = -0.24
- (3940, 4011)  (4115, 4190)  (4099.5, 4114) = 0.05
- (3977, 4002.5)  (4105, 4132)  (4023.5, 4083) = 0.04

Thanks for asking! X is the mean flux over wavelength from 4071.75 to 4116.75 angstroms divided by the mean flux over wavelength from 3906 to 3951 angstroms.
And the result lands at 1.38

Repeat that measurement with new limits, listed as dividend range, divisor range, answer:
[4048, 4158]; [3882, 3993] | 1.31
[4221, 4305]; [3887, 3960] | 1.25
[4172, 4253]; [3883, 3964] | 1.34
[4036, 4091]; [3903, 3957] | 1.34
